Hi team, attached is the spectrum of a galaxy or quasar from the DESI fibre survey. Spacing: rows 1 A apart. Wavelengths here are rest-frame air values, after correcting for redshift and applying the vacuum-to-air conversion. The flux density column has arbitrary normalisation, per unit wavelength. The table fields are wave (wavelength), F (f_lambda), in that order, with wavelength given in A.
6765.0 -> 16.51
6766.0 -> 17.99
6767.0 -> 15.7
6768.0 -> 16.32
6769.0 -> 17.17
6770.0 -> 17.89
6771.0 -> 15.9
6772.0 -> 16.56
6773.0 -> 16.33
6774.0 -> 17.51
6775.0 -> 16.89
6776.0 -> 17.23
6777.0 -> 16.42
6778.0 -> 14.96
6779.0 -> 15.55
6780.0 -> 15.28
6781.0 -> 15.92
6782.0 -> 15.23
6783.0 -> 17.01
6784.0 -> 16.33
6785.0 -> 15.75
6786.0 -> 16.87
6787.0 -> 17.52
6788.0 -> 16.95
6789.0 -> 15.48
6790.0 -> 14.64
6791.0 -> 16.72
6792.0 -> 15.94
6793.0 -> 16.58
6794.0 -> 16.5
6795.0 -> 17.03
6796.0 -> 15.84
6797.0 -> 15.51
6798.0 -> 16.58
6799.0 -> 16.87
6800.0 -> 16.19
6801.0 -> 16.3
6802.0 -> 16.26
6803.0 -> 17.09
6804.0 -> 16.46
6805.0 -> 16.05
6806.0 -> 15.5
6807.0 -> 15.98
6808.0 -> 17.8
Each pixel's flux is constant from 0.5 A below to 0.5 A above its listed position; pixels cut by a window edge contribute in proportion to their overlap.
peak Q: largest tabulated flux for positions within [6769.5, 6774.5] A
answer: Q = 17.89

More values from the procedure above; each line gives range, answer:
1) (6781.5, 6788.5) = 17.52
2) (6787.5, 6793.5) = 16.95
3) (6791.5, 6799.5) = 17.03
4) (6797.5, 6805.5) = 17.09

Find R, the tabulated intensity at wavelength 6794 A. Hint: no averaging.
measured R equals 16.5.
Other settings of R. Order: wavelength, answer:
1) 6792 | 15.94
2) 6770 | 17.89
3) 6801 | 16.3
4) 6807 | 15.98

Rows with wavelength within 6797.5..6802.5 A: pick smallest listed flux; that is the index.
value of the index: 16.19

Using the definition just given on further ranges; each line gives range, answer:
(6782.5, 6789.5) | 15.48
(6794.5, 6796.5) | 15.84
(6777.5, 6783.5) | 14.96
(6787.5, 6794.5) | 14.64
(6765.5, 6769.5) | 15.7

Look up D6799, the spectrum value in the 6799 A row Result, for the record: 16.87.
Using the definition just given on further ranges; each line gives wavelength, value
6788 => 16.95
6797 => 15.51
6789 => 15.48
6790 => 14.64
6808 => 17.8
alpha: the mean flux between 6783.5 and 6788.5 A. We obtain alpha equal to 16.7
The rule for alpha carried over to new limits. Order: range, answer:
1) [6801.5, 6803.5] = 16.7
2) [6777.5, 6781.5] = 15.4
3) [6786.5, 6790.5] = 16.1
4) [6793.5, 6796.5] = 16.5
